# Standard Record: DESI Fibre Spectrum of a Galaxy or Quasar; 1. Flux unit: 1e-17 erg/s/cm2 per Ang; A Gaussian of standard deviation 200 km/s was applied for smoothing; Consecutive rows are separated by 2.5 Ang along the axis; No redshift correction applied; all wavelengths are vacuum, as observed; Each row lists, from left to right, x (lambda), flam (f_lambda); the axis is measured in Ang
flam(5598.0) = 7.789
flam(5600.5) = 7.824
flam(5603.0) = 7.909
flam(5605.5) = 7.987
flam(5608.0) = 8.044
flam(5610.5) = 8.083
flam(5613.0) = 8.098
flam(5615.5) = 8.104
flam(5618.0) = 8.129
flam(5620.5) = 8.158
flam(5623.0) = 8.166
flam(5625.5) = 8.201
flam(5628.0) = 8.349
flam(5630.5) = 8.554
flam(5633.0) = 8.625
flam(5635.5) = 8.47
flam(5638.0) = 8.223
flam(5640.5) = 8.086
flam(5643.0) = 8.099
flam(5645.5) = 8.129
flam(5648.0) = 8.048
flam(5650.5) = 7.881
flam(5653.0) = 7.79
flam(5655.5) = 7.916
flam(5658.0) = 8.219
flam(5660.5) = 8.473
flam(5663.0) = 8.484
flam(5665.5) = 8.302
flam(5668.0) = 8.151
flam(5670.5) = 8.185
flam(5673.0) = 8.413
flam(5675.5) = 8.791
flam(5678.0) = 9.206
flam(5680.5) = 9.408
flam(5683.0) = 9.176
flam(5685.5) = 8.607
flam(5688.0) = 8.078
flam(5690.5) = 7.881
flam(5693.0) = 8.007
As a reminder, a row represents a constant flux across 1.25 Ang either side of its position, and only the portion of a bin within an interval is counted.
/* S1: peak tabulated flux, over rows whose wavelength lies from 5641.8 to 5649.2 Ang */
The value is 8.129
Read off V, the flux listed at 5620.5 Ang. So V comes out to 8.158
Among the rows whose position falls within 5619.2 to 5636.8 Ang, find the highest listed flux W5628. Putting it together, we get 8.625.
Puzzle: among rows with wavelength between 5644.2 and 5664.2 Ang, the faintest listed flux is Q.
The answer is 7.79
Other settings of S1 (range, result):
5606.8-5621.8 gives 8.158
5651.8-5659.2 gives 8.219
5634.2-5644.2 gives 8.47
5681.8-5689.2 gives 9.176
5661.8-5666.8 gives 8.484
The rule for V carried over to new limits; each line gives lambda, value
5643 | 8.099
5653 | 7.79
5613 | 8.098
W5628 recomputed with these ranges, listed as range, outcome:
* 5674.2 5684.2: 9.408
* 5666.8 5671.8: 8.185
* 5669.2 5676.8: 8.791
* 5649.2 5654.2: 7.881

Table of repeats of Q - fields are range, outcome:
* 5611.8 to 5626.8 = 8.098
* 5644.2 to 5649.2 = 8.048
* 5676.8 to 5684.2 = 9.176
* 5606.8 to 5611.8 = 8.044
